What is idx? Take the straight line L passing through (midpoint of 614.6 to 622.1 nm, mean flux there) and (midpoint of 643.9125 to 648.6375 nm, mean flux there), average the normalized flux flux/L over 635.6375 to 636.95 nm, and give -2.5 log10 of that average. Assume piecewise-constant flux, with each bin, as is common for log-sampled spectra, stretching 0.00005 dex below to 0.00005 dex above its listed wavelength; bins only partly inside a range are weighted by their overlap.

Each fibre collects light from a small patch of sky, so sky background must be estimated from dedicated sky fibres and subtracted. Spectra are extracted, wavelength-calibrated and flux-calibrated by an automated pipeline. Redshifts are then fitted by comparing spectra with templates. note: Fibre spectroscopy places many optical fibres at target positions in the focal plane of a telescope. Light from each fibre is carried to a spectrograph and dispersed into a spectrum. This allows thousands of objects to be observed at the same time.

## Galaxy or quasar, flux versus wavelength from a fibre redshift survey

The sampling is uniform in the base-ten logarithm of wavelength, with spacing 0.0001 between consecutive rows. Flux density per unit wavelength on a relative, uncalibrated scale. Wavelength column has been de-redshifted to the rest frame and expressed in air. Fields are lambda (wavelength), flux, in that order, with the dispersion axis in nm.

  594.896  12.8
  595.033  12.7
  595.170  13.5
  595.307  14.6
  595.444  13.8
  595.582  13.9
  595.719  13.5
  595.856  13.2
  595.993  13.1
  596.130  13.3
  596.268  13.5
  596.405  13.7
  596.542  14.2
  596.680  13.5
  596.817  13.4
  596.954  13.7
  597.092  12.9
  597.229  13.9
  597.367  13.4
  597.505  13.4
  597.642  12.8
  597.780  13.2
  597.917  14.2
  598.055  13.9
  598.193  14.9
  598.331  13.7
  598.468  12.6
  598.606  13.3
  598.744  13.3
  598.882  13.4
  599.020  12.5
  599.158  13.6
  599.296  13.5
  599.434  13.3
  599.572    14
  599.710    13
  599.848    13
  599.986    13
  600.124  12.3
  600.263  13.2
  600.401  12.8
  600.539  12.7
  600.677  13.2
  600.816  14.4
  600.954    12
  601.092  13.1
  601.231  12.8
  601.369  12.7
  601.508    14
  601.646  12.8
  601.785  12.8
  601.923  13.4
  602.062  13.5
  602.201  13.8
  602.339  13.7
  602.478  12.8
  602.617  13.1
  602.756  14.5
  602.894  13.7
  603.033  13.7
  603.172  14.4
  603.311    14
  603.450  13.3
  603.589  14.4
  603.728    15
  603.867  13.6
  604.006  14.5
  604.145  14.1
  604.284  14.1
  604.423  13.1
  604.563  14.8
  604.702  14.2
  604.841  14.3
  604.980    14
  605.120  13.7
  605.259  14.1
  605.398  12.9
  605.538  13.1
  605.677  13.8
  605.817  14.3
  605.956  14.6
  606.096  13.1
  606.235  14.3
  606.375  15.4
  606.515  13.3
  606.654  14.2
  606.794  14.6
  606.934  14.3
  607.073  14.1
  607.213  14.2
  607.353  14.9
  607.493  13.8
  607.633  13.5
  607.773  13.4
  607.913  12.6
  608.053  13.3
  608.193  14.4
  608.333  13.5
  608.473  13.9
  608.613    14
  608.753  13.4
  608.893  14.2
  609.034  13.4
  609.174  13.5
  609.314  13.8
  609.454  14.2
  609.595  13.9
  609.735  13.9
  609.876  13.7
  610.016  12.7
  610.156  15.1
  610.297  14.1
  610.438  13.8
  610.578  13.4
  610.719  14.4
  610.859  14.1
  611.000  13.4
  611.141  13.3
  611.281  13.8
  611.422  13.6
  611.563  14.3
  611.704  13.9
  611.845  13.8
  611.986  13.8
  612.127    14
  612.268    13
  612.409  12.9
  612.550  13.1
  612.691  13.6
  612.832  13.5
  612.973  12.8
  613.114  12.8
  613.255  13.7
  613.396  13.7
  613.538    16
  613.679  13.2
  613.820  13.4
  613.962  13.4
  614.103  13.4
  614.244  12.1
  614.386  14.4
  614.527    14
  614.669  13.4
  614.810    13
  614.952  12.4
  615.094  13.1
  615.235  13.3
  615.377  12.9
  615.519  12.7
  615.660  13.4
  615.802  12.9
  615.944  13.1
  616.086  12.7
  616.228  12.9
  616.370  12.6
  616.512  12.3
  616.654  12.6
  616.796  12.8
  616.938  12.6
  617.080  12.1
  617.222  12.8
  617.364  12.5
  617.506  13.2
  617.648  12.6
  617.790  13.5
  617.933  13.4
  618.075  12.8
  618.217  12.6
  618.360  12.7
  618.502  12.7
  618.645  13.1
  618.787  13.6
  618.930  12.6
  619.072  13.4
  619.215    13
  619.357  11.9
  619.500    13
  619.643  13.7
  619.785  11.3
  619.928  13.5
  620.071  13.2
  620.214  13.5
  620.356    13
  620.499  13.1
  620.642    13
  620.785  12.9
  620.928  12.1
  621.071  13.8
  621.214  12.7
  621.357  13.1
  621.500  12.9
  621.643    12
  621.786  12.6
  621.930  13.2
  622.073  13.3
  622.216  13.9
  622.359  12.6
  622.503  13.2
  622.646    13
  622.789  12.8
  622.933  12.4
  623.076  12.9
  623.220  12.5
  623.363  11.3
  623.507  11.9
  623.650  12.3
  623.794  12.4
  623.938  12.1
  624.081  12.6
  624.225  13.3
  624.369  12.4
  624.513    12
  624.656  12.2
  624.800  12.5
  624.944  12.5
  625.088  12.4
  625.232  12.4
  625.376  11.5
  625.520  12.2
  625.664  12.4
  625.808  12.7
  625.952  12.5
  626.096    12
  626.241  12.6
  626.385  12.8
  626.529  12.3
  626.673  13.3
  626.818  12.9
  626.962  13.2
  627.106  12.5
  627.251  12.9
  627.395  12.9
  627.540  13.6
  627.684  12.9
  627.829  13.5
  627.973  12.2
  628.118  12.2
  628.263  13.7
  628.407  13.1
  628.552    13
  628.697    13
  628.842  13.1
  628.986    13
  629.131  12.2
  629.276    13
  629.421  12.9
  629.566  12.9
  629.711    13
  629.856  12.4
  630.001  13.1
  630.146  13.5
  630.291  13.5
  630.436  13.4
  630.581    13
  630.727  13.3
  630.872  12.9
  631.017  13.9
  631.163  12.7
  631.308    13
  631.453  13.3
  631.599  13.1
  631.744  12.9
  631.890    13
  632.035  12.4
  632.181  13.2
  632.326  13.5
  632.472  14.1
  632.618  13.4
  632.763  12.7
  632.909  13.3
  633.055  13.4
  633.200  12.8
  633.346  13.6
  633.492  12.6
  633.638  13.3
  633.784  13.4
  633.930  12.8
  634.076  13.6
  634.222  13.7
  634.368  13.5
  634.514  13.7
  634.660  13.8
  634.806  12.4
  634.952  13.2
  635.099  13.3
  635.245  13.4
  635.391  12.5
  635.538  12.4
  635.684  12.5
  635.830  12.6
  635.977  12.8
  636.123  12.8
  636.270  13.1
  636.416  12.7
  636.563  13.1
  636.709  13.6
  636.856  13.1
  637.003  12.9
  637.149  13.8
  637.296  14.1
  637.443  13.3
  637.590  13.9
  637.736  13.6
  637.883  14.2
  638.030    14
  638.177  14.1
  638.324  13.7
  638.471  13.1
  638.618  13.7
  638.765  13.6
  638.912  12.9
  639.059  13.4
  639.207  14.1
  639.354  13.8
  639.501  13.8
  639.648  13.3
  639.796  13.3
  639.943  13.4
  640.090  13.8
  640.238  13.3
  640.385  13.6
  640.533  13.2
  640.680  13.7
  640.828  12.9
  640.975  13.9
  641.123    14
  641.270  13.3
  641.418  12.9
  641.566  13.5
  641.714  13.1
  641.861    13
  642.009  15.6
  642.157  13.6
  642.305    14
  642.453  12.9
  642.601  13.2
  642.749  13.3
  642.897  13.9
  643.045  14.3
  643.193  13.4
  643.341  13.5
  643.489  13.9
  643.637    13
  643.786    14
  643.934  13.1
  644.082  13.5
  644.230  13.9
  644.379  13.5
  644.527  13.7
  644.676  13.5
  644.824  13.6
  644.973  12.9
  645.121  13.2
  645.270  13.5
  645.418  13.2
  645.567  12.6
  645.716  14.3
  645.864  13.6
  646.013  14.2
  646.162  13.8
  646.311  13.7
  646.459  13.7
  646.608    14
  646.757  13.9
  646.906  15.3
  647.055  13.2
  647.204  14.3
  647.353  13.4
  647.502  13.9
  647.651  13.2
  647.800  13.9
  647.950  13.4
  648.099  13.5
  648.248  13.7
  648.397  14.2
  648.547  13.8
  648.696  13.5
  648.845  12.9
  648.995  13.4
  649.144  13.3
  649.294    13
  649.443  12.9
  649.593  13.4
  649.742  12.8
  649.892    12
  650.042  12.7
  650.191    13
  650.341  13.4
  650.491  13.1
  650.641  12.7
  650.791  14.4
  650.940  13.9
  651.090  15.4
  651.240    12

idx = 0.04 mag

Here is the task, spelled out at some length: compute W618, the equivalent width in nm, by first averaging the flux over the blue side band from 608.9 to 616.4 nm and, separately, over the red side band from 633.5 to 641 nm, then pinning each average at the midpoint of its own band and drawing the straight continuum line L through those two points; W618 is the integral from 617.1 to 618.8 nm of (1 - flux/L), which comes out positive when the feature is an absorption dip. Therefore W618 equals 0.07 nm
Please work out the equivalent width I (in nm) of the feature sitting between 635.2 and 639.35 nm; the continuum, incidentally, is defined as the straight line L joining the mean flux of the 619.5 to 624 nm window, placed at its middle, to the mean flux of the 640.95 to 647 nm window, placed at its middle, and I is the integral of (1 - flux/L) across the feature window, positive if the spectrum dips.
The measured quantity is 0.015 nm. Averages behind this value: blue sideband 12.8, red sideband 13.6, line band 13.3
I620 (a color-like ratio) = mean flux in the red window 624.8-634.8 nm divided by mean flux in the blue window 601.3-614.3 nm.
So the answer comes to 0.94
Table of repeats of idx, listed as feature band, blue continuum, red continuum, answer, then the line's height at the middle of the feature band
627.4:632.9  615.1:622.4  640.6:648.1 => 0.012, 13.2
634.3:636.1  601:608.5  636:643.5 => 0.046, 13.6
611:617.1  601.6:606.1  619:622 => -0.002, 13.3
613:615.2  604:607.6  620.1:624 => -0.005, 13.4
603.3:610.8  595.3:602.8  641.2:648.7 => -0.041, 13.4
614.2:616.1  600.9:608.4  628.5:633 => 0.031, 13.5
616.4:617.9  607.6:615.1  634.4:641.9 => 0.070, 13.6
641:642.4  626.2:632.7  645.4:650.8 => -0.027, 13.3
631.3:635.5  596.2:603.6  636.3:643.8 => 0.026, 13.5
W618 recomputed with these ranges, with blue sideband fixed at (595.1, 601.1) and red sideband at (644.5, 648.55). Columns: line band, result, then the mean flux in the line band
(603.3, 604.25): -0.05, 14.1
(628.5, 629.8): 0.07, 12.9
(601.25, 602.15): 0.02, 13.2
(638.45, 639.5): 0.01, 13.6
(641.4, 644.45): 0.02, 13.6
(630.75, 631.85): 0.04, 13.1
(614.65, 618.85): 0.20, 12.9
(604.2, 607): -0.12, 14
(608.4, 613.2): -0.07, 13.7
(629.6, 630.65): 0.04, 13.1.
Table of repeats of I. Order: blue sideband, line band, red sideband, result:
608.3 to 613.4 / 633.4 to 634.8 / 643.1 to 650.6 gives 0.02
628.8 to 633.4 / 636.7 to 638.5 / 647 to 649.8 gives -0.06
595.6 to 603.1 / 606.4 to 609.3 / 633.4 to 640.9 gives -0.11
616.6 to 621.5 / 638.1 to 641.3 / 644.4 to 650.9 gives -0.05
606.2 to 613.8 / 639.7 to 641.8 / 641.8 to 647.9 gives 0.04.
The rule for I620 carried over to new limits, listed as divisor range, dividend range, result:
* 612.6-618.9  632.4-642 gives 1.02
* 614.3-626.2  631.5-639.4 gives 1.04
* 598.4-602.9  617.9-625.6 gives 0.96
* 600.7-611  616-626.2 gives 0.92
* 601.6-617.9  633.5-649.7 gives 0.99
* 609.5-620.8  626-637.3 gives 0.99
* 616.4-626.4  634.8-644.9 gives 1.06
